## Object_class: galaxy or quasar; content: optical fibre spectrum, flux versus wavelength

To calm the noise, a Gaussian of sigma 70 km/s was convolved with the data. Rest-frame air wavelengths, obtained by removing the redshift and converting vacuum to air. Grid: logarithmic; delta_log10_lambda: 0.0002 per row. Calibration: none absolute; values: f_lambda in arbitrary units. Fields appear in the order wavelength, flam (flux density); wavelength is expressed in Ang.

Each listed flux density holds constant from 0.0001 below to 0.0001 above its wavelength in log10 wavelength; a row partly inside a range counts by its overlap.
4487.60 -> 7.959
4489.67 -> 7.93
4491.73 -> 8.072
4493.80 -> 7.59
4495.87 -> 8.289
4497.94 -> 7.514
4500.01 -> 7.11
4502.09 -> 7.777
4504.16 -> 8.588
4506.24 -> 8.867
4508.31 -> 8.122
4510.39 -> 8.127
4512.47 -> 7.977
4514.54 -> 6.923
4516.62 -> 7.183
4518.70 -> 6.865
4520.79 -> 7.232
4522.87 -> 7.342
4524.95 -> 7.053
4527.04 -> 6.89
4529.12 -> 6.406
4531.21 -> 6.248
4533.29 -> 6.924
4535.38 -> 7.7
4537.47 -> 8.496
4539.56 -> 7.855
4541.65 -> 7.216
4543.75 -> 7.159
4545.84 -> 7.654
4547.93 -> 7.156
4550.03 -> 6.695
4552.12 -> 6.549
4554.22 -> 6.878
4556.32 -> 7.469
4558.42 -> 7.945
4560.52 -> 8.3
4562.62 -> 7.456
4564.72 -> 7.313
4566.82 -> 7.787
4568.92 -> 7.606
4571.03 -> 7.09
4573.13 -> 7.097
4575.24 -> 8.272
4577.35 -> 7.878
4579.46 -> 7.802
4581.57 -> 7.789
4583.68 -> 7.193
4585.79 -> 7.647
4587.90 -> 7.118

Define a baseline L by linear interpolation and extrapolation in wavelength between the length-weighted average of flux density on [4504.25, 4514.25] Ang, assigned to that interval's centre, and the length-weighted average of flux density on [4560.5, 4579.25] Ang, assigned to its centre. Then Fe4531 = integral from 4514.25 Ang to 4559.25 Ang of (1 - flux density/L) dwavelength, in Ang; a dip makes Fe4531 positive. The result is 4.3 Ang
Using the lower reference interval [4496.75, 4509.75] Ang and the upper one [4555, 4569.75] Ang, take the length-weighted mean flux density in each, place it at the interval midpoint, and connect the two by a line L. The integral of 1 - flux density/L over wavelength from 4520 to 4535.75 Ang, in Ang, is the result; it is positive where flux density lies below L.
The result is 1.9 Ang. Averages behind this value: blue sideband 8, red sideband 7.69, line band 6.94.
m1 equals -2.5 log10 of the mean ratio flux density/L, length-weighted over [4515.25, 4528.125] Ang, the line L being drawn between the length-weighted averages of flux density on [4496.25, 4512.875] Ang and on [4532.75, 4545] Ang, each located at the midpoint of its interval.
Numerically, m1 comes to 0.105 mag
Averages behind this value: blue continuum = 8.02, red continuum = 7.58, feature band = 7.09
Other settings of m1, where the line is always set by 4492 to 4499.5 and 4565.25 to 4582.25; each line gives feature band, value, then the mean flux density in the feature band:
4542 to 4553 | 0.09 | 7.06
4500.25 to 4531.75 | 0.04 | 7.45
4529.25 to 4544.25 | 0.06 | 7.32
